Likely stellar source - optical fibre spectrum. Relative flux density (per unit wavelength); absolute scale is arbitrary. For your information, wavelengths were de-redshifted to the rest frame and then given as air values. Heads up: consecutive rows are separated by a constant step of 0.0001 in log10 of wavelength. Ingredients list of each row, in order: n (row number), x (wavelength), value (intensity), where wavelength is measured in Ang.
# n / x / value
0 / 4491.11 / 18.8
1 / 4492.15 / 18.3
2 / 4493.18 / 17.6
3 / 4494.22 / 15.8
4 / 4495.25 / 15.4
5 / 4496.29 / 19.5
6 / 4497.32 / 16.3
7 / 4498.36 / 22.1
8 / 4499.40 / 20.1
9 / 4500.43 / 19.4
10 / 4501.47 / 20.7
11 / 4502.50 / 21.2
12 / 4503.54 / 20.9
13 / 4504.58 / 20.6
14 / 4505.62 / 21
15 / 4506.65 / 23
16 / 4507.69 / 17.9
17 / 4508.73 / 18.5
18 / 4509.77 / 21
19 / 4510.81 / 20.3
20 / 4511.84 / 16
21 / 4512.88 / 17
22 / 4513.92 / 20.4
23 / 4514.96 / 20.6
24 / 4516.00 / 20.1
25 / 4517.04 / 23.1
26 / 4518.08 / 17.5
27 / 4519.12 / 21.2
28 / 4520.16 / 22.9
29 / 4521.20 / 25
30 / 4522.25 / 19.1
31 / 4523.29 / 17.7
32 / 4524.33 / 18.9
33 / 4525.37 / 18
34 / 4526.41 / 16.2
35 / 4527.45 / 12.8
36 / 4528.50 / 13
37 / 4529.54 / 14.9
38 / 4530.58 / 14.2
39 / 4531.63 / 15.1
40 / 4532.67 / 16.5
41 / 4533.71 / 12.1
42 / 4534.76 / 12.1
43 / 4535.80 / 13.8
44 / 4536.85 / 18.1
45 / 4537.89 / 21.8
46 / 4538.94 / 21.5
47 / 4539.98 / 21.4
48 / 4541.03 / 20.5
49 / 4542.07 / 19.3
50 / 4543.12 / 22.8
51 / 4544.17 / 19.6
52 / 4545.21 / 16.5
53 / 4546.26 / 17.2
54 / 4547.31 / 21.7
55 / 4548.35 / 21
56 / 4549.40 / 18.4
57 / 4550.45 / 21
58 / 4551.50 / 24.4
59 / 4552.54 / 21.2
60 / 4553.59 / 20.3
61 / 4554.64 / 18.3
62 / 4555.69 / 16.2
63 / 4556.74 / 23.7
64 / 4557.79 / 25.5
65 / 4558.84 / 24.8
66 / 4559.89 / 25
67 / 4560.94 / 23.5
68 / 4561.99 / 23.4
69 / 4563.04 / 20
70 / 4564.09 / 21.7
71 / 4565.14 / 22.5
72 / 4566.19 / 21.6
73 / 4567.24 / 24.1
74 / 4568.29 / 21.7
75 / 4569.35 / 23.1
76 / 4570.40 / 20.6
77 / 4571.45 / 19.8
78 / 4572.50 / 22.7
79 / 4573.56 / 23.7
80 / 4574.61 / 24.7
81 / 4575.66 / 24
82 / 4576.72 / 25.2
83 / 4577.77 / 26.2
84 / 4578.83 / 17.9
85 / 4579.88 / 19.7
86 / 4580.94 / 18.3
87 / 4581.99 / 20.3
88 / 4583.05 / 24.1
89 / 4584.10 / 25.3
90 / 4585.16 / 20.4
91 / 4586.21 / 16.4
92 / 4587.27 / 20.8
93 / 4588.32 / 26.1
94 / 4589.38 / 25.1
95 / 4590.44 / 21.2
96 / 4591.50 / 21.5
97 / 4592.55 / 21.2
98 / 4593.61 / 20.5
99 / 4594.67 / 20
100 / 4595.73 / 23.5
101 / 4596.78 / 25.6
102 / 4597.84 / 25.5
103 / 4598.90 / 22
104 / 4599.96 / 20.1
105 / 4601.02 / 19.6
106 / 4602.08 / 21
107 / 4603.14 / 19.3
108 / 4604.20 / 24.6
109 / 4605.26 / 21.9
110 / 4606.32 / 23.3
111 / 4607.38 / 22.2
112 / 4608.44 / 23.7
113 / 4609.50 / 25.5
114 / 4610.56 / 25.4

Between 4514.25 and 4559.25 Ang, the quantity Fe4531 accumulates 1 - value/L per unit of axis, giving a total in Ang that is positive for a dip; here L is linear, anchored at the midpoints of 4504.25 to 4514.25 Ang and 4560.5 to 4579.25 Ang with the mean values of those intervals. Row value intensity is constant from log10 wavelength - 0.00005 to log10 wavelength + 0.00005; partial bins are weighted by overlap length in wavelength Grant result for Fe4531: 4.0 Ang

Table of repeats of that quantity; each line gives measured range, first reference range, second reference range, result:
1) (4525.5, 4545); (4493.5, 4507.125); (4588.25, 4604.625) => 3.40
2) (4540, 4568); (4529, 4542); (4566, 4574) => -2.28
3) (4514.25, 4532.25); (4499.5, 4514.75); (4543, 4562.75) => 1.84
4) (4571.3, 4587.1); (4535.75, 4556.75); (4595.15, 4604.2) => -0.44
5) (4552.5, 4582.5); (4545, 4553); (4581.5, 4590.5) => -1.13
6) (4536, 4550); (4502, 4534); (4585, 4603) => -0.13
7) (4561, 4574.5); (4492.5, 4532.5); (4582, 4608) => -0.77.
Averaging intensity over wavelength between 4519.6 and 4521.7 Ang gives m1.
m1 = 23.9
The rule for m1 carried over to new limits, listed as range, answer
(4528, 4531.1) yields 14.1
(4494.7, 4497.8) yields 17.1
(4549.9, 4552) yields 22.6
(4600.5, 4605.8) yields 21.3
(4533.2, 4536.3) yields 12.7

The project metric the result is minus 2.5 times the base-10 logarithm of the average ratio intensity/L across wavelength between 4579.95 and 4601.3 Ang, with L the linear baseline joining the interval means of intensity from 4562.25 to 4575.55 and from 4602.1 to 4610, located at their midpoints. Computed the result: 0.04 mag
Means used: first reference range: 22.3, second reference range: 22.8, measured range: 21.9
